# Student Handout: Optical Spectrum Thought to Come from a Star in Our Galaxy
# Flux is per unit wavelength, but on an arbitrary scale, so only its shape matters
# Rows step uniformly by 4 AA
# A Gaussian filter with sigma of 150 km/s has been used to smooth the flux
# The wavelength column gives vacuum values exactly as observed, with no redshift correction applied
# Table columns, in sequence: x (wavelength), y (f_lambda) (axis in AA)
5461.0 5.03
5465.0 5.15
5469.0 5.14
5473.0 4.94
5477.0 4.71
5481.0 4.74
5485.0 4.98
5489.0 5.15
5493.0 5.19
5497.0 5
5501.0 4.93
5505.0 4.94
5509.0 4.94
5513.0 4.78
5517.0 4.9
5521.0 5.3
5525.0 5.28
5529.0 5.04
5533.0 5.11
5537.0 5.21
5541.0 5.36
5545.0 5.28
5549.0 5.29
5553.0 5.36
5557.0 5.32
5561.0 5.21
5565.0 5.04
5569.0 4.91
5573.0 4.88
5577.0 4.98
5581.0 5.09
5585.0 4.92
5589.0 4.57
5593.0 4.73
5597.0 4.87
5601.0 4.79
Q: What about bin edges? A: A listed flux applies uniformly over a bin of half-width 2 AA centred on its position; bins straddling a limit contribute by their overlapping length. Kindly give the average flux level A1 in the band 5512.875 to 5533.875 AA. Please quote 5.09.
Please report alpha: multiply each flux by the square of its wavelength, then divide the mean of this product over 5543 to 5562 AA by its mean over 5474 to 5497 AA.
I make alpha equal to 1.1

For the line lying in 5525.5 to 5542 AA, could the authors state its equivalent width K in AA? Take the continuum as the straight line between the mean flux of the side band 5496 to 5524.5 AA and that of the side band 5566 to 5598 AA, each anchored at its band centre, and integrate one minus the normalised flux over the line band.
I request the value -0.76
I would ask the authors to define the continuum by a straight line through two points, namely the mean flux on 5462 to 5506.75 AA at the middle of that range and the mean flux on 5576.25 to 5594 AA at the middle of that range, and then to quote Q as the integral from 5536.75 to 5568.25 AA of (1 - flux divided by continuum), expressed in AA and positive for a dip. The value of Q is -2.2 AA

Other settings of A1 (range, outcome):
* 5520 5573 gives 5.19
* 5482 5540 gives 5.05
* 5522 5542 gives 5.2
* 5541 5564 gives 5.29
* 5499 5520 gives 4.92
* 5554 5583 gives 5.07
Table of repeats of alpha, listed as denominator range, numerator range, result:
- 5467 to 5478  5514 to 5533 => 1.05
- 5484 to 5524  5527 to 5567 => 1.06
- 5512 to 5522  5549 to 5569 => 1.06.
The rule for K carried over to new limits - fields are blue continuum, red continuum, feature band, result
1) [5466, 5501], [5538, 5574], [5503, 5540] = 0.22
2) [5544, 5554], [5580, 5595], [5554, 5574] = 0.08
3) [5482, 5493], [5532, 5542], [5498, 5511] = 0.44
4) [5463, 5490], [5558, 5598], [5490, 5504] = -0.23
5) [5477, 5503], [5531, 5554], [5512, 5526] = 0.18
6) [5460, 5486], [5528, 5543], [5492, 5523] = 0.56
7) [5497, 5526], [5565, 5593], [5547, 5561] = -1.07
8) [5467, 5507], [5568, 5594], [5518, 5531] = -0.66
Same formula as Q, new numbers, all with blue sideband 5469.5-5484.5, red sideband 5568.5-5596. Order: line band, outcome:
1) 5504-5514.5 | -0.1 AA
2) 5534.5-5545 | -0.9 AA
